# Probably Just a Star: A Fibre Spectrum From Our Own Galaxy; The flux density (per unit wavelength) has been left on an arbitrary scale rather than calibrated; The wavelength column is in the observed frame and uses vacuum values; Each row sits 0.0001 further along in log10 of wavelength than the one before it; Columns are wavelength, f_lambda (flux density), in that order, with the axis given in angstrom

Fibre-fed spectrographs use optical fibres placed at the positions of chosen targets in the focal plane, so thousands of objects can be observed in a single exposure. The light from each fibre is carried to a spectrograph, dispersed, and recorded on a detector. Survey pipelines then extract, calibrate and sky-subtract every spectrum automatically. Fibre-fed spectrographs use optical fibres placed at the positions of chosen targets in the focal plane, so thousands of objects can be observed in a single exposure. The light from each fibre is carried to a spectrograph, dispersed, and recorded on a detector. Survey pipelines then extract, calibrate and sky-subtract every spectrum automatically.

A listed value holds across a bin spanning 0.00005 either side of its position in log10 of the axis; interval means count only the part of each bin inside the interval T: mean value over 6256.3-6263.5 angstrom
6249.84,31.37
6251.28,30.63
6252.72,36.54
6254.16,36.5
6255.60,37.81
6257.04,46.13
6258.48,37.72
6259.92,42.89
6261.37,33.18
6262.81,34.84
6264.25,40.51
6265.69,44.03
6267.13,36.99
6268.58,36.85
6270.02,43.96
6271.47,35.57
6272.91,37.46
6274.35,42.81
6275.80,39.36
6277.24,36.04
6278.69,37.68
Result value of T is 38.9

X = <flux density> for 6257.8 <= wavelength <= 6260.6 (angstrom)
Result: 40.3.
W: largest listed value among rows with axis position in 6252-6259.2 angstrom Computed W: 46.13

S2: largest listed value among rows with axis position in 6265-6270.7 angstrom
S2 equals 44.03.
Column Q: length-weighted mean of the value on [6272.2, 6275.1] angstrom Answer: 40.1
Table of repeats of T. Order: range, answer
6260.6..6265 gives 36.3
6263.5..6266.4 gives 42.3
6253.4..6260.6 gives 40.2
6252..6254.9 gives 36.5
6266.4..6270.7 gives 39.2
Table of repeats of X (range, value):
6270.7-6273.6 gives 36.6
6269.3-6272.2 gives 39.7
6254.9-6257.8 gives 42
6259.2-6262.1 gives 37.9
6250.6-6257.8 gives 37.6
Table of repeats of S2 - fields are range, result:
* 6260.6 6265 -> 40.51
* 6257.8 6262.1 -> 42.89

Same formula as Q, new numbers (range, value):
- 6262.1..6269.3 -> 38.7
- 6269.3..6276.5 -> 39.8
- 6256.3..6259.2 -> 41.9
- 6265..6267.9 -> 40.4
